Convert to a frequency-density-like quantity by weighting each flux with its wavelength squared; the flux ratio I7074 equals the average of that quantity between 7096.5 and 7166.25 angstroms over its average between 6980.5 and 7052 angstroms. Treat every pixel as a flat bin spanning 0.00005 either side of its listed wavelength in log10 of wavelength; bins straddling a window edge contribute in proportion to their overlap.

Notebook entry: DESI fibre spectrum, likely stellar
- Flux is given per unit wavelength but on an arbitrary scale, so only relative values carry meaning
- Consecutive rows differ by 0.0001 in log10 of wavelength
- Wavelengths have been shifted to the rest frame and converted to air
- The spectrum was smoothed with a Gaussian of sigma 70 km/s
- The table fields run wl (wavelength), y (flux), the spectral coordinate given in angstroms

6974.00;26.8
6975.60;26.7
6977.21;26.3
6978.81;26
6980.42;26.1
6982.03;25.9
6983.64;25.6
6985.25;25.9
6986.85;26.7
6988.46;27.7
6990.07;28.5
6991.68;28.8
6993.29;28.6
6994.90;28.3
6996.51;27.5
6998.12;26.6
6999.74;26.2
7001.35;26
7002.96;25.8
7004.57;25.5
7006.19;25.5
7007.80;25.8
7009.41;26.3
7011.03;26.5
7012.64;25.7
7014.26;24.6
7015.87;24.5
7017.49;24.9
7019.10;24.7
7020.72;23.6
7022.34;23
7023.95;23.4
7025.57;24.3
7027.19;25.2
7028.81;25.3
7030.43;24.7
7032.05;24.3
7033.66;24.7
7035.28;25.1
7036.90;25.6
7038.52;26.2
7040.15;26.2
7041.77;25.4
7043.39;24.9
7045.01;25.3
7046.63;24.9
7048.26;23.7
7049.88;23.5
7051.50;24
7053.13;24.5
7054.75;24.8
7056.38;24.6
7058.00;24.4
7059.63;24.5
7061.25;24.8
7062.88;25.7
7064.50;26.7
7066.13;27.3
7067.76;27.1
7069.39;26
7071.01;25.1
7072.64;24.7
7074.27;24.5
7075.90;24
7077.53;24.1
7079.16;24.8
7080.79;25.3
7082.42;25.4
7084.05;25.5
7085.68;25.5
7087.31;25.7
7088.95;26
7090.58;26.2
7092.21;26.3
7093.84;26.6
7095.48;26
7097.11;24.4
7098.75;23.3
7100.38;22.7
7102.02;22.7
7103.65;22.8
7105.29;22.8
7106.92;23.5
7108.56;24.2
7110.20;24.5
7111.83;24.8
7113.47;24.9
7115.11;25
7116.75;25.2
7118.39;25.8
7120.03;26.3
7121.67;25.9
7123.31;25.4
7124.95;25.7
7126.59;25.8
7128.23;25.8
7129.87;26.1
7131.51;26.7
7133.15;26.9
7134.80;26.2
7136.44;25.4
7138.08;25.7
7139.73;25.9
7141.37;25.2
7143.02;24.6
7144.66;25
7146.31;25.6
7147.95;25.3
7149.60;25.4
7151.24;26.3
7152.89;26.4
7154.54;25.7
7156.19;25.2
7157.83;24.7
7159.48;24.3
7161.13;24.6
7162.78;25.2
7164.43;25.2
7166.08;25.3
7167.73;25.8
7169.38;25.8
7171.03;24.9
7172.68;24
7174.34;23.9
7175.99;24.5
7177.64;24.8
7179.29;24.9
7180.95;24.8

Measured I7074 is 1.01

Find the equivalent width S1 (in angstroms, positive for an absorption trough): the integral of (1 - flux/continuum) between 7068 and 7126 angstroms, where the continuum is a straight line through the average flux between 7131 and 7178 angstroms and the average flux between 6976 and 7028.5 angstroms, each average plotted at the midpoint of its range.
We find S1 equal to 1.4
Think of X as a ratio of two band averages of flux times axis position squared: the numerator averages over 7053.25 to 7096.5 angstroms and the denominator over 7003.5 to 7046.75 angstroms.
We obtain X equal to 1.03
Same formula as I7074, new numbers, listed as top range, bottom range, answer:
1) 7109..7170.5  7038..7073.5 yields 1.04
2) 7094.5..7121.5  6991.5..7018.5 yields 0.96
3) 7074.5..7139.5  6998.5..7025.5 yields 1.03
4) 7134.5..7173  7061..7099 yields 1.01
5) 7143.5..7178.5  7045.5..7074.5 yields 1.03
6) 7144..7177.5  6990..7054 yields 1.03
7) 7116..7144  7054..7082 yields 1.04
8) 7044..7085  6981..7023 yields 0.98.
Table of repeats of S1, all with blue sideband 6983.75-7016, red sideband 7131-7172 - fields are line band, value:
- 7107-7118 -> 0.4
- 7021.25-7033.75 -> 1.0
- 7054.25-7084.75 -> 1.0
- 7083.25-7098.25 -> 0.1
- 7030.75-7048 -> 0.7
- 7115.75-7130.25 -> 0.0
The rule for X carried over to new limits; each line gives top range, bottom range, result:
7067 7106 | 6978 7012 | 0.96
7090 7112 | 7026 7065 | 0.99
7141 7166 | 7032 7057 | 1.05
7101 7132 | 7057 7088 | 1.00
